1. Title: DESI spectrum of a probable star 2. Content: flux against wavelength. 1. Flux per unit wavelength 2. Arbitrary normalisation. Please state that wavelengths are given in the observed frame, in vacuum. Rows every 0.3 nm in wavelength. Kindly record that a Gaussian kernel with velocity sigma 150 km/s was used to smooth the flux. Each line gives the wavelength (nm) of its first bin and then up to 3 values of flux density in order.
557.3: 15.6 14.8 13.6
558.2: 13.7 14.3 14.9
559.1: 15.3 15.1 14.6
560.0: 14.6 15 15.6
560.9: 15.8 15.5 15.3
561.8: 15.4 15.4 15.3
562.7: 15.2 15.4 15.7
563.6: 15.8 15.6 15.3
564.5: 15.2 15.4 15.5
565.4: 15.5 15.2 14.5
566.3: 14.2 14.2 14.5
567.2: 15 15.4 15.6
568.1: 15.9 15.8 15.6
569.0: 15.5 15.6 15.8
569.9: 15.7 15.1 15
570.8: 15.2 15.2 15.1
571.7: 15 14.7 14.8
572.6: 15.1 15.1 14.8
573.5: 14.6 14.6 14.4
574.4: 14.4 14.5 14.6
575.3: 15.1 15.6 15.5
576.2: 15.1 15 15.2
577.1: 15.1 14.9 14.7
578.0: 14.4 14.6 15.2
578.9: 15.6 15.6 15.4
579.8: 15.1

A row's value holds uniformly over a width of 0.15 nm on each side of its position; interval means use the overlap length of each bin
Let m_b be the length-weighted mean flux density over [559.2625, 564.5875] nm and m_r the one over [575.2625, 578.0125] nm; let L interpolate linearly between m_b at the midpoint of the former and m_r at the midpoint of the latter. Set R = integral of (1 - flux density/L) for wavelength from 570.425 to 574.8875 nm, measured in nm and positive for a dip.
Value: 0.10 nm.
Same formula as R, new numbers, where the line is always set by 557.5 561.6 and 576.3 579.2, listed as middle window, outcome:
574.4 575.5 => 0.019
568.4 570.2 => -0.081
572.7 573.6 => 0.006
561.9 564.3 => -0.093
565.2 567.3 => 0.024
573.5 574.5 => 0.032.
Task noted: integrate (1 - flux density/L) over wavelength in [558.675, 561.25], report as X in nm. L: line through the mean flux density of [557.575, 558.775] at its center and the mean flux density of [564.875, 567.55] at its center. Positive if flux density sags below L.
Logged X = -0.16 nm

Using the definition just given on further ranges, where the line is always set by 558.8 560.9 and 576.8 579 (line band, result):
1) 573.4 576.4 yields 0.02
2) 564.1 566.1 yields -0.03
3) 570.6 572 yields -0.01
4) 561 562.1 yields -0.03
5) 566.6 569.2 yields -0.06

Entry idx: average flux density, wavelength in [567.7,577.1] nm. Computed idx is 15.1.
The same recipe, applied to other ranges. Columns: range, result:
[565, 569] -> 15.2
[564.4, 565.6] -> 15.4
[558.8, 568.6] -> 15.2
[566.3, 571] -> 15.3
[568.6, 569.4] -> 15.6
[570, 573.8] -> 15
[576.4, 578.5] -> 14.8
